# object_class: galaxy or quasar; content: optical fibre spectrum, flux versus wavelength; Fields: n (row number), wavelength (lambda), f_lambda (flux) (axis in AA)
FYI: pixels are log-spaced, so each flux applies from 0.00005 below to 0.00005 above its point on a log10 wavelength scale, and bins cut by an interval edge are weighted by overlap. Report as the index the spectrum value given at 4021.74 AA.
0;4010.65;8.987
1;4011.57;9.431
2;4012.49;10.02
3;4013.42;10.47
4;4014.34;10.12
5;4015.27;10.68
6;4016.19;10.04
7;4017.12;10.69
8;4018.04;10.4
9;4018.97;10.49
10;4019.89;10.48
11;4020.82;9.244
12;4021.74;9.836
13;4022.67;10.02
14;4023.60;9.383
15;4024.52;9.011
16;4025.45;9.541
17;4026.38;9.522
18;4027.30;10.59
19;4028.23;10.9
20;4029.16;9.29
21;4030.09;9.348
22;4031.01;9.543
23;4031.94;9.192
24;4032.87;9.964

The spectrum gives 9.836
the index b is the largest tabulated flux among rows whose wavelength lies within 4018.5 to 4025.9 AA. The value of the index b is 10.49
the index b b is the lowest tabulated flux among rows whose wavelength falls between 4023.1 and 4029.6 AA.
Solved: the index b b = 9.011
